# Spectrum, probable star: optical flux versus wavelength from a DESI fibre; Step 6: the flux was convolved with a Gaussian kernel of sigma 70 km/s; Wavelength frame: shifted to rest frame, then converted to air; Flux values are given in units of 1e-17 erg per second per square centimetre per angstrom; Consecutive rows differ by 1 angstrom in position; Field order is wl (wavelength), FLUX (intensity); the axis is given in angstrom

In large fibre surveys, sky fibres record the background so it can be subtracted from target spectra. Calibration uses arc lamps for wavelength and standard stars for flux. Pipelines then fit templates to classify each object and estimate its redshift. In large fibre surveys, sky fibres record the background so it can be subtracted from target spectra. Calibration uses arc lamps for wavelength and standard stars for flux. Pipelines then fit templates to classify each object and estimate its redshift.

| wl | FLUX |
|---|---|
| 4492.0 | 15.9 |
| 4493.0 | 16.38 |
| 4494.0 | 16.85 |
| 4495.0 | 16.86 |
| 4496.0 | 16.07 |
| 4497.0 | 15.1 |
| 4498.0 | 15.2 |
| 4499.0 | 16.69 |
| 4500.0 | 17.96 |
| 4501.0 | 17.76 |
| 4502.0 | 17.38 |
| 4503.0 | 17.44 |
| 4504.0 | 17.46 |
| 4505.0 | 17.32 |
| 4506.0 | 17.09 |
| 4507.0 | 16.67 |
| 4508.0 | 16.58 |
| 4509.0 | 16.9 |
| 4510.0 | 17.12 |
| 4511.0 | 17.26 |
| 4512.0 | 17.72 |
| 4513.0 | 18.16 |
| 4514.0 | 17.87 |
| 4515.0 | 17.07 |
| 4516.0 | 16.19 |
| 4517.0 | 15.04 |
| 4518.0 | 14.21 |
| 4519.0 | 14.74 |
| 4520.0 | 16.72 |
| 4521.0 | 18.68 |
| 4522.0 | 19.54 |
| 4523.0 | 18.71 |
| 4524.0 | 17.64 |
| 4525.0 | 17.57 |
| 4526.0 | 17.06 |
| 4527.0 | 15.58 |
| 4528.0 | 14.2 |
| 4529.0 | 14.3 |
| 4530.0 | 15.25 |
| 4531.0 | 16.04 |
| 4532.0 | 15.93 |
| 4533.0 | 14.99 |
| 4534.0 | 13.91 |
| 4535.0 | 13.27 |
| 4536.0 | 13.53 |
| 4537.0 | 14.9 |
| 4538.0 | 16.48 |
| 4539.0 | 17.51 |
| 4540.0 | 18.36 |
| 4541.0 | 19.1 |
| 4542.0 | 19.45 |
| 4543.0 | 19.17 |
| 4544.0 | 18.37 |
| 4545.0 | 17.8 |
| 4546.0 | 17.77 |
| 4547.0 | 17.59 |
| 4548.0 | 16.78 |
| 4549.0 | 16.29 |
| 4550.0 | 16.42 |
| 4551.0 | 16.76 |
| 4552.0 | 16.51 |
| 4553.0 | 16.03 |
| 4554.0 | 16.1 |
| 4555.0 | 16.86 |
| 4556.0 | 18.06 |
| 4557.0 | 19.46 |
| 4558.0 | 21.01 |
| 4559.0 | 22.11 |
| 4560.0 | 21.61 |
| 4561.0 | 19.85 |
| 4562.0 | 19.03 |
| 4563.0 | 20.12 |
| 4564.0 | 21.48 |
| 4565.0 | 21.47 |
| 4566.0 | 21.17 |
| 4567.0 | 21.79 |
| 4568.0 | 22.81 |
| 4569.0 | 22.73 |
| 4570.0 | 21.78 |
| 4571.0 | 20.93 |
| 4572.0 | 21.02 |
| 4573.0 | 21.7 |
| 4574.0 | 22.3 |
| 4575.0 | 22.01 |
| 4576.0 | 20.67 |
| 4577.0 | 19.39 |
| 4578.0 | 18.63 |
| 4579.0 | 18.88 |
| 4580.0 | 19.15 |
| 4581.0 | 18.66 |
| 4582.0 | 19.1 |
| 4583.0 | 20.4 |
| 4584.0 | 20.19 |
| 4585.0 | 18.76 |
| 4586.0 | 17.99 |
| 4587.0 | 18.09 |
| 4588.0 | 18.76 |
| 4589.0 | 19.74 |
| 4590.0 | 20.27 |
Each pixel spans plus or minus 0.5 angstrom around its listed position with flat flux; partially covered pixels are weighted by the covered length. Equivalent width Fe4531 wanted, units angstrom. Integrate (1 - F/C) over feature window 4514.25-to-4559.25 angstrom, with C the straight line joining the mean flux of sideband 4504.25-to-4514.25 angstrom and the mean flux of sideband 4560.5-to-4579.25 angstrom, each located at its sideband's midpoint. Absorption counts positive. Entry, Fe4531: 5.0 angstrom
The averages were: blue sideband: 17.3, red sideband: 21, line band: 16.8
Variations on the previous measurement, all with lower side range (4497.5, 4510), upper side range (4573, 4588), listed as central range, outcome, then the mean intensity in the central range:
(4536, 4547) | 0.4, 17.7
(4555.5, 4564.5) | -0.6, 20.3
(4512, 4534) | 1.6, 16.4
